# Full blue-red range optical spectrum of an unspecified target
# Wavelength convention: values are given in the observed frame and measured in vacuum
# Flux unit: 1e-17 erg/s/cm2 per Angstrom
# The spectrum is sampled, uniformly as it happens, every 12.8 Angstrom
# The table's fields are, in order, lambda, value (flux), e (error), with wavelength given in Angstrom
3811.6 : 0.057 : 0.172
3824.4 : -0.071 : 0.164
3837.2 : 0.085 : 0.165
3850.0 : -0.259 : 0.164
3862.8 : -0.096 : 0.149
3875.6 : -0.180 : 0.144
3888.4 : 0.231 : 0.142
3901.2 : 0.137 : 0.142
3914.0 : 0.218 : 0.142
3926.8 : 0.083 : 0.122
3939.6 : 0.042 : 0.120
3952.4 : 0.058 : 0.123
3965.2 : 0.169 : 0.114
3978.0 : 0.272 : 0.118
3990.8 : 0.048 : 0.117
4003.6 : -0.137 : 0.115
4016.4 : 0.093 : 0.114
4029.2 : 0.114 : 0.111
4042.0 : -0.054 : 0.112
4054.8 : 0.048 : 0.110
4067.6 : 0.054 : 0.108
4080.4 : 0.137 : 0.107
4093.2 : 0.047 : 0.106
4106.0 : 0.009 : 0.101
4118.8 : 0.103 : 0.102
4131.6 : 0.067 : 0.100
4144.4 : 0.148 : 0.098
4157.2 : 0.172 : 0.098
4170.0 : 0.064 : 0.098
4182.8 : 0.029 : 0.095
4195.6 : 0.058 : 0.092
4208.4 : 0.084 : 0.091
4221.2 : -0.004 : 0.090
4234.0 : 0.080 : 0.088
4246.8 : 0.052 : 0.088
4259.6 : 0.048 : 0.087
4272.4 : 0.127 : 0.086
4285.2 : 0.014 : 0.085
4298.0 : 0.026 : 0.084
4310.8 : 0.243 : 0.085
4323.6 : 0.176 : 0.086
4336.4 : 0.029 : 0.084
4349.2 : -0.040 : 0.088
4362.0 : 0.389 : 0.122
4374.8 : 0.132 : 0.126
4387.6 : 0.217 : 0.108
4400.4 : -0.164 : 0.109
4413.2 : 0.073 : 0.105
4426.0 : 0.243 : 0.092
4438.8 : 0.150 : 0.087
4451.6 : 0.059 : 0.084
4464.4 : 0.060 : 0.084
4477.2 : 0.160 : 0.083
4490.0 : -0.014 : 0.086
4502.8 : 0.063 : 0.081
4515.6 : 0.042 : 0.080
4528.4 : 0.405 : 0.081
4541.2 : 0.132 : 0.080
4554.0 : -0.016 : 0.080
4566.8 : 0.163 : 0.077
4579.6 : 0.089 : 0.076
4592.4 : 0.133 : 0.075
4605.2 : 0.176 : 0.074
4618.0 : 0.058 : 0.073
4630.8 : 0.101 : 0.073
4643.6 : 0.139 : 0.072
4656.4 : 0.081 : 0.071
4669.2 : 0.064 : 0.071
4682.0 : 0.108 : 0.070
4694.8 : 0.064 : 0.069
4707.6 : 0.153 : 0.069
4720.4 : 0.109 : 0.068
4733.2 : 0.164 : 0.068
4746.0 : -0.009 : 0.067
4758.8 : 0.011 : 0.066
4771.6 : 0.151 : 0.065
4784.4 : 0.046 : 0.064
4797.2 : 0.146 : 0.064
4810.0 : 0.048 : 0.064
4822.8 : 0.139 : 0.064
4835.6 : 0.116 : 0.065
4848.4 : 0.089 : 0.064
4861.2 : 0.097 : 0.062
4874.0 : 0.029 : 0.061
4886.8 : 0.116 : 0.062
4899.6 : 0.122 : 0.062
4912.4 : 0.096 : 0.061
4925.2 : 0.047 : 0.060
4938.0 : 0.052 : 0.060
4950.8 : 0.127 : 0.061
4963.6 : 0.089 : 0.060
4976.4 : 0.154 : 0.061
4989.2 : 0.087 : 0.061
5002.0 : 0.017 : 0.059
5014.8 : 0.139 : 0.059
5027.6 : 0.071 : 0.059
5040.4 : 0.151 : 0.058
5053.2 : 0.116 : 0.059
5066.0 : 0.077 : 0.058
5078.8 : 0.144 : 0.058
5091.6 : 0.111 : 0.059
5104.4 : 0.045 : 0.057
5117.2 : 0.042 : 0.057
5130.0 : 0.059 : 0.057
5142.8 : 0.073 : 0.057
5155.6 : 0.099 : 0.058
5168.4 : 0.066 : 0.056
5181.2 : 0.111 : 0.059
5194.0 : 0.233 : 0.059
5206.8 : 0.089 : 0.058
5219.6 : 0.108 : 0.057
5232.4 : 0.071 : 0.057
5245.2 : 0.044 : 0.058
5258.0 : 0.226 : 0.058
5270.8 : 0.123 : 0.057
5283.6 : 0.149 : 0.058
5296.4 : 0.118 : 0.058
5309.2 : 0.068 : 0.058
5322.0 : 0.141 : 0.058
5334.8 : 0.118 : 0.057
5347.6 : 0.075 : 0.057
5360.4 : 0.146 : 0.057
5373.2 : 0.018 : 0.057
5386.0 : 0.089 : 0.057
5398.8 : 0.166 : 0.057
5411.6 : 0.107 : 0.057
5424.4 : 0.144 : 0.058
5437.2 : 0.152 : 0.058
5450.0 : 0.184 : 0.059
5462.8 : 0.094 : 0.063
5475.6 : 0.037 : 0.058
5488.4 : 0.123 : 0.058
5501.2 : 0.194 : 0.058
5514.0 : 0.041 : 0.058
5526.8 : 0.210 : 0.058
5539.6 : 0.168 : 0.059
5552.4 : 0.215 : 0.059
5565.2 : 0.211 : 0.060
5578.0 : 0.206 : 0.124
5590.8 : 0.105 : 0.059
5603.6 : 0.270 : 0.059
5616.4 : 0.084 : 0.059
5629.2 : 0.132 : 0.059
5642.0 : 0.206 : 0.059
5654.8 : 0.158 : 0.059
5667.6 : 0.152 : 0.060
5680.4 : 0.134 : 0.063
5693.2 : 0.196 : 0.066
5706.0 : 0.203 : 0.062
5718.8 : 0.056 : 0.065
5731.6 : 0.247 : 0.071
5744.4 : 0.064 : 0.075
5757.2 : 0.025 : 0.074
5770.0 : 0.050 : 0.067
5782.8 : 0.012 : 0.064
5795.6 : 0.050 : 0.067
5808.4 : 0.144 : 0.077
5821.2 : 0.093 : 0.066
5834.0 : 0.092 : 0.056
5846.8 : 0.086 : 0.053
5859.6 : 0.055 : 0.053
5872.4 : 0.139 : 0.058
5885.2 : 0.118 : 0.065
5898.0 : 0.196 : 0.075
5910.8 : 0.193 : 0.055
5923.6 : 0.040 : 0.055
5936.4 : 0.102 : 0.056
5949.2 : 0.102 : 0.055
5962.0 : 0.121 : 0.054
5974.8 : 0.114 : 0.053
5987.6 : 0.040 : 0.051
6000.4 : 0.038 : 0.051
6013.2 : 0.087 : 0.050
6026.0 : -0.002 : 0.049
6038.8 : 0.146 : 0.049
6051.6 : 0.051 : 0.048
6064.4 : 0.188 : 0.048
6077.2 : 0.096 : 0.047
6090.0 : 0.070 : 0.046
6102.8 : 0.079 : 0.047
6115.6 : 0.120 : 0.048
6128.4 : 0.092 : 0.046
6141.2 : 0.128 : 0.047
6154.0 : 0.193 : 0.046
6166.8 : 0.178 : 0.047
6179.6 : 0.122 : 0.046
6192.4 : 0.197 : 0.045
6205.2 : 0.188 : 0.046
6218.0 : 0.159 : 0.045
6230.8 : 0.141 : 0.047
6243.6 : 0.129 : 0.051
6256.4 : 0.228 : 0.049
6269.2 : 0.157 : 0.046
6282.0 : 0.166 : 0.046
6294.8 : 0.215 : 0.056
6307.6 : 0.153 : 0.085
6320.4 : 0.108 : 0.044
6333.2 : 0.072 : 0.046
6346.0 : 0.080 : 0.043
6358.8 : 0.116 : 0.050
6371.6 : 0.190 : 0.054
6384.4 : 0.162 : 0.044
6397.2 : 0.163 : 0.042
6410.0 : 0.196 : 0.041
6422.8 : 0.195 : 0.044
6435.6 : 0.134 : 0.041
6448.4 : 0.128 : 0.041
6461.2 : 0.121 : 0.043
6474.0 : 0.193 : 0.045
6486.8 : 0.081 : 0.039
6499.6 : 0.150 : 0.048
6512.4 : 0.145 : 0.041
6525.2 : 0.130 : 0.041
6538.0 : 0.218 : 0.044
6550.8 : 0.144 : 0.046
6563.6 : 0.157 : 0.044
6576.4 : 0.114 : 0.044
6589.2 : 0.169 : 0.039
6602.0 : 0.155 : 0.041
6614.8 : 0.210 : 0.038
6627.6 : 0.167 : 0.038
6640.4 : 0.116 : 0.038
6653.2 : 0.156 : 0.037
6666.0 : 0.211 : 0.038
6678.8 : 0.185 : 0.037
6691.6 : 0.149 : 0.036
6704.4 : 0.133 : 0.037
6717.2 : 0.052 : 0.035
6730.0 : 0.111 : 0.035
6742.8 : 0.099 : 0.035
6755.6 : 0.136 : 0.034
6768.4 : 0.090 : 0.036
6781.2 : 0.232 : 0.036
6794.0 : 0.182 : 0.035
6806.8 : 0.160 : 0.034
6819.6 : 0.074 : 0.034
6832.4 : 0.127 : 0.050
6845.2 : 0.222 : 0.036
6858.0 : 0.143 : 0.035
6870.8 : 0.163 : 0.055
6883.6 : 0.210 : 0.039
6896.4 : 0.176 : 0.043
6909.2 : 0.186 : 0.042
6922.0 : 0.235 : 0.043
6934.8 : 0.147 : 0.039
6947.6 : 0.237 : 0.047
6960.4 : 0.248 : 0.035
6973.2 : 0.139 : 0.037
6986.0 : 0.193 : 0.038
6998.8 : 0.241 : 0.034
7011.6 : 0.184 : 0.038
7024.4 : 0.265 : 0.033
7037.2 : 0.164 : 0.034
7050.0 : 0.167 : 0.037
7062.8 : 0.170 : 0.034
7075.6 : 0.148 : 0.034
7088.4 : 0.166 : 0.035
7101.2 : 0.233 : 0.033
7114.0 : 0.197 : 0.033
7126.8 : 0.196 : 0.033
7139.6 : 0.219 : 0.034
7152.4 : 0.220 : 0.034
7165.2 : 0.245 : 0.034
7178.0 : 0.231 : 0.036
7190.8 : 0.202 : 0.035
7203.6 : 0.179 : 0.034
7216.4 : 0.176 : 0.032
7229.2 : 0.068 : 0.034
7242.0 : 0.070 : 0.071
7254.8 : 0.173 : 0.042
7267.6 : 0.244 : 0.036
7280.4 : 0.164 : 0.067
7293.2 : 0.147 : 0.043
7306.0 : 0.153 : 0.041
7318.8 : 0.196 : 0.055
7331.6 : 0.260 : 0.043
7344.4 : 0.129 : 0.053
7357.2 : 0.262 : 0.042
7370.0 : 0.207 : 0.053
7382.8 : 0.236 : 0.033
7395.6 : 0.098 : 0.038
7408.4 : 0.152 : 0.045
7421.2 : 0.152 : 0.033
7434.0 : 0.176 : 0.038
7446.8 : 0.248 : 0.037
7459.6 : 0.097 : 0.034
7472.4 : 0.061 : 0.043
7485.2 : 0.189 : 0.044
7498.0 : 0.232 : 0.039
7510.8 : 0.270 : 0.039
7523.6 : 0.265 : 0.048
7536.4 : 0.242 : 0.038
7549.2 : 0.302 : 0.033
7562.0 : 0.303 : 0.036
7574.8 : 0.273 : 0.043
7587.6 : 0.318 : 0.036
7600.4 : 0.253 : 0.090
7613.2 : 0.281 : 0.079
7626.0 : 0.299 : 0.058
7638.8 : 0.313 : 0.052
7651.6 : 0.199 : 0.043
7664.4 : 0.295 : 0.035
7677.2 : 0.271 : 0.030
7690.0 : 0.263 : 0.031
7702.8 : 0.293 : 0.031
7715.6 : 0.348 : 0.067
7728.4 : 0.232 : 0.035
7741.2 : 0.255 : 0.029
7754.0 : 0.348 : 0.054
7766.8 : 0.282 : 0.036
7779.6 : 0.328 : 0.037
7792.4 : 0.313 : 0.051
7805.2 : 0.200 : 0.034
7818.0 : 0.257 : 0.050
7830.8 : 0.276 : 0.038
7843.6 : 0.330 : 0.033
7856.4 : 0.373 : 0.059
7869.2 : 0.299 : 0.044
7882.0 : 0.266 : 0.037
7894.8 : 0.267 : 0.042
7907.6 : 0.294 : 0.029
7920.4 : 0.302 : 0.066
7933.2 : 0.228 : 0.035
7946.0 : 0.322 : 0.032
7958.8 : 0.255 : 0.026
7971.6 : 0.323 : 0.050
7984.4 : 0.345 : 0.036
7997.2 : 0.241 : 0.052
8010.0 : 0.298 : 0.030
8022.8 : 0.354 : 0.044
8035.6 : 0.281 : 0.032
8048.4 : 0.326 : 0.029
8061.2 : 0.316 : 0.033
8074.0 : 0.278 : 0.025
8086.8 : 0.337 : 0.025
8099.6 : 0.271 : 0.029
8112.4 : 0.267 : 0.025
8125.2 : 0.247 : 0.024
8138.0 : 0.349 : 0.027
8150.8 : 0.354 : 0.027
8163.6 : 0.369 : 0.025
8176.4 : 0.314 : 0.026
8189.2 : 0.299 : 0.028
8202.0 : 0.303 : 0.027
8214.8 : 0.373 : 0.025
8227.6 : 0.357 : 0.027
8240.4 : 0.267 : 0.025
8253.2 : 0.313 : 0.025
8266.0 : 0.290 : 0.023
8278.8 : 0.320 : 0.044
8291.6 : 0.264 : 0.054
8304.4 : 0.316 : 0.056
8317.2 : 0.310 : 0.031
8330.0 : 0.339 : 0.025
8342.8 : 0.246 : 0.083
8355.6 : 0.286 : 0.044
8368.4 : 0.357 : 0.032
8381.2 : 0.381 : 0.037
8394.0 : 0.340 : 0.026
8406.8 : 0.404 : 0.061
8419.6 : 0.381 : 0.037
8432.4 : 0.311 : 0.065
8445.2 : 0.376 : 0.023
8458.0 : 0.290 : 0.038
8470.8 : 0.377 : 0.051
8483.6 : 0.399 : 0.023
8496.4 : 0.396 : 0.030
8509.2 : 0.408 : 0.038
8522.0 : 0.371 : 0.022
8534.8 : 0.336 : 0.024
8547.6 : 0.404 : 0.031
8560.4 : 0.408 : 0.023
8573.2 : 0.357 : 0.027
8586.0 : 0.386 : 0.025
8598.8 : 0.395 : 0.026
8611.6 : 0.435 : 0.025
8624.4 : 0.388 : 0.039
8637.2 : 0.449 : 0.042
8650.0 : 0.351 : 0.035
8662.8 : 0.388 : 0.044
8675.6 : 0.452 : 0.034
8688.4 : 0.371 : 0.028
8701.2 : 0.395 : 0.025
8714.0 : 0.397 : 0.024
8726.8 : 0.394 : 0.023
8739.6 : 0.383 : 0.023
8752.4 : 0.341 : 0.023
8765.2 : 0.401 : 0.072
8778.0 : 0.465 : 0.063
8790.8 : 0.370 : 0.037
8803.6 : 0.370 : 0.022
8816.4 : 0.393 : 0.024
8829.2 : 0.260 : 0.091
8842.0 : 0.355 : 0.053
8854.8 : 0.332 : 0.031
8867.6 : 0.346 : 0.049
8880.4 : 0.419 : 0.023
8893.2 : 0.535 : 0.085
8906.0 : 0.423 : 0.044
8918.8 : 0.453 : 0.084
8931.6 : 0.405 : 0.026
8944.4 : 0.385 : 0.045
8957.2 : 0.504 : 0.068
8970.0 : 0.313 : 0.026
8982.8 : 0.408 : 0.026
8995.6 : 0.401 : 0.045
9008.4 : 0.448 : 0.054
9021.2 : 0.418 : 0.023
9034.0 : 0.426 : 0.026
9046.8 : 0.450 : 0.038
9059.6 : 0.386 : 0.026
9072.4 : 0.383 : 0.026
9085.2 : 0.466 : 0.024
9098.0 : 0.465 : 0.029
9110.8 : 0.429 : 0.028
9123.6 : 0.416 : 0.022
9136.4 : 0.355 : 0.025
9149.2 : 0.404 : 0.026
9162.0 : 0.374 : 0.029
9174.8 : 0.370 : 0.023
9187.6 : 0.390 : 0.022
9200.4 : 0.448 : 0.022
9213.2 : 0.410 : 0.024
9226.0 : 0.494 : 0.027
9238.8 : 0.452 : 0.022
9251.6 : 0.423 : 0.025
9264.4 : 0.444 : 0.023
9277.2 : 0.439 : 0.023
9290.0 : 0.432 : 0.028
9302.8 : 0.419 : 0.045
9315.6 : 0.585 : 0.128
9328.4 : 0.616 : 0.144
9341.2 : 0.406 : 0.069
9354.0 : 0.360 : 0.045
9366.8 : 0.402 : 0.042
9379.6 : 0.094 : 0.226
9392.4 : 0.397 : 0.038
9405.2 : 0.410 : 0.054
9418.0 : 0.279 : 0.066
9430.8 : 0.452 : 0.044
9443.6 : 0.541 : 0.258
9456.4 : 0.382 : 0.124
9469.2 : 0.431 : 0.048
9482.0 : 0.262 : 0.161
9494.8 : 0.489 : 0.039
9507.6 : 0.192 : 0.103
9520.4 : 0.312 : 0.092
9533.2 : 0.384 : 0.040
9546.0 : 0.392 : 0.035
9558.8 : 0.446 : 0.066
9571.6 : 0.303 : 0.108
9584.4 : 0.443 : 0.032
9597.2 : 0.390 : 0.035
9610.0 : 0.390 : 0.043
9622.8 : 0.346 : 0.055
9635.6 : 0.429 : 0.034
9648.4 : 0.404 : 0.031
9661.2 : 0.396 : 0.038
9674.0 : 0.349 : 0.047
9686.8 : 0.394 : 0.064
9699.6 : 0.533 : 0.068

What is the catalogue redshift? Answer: 0.88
